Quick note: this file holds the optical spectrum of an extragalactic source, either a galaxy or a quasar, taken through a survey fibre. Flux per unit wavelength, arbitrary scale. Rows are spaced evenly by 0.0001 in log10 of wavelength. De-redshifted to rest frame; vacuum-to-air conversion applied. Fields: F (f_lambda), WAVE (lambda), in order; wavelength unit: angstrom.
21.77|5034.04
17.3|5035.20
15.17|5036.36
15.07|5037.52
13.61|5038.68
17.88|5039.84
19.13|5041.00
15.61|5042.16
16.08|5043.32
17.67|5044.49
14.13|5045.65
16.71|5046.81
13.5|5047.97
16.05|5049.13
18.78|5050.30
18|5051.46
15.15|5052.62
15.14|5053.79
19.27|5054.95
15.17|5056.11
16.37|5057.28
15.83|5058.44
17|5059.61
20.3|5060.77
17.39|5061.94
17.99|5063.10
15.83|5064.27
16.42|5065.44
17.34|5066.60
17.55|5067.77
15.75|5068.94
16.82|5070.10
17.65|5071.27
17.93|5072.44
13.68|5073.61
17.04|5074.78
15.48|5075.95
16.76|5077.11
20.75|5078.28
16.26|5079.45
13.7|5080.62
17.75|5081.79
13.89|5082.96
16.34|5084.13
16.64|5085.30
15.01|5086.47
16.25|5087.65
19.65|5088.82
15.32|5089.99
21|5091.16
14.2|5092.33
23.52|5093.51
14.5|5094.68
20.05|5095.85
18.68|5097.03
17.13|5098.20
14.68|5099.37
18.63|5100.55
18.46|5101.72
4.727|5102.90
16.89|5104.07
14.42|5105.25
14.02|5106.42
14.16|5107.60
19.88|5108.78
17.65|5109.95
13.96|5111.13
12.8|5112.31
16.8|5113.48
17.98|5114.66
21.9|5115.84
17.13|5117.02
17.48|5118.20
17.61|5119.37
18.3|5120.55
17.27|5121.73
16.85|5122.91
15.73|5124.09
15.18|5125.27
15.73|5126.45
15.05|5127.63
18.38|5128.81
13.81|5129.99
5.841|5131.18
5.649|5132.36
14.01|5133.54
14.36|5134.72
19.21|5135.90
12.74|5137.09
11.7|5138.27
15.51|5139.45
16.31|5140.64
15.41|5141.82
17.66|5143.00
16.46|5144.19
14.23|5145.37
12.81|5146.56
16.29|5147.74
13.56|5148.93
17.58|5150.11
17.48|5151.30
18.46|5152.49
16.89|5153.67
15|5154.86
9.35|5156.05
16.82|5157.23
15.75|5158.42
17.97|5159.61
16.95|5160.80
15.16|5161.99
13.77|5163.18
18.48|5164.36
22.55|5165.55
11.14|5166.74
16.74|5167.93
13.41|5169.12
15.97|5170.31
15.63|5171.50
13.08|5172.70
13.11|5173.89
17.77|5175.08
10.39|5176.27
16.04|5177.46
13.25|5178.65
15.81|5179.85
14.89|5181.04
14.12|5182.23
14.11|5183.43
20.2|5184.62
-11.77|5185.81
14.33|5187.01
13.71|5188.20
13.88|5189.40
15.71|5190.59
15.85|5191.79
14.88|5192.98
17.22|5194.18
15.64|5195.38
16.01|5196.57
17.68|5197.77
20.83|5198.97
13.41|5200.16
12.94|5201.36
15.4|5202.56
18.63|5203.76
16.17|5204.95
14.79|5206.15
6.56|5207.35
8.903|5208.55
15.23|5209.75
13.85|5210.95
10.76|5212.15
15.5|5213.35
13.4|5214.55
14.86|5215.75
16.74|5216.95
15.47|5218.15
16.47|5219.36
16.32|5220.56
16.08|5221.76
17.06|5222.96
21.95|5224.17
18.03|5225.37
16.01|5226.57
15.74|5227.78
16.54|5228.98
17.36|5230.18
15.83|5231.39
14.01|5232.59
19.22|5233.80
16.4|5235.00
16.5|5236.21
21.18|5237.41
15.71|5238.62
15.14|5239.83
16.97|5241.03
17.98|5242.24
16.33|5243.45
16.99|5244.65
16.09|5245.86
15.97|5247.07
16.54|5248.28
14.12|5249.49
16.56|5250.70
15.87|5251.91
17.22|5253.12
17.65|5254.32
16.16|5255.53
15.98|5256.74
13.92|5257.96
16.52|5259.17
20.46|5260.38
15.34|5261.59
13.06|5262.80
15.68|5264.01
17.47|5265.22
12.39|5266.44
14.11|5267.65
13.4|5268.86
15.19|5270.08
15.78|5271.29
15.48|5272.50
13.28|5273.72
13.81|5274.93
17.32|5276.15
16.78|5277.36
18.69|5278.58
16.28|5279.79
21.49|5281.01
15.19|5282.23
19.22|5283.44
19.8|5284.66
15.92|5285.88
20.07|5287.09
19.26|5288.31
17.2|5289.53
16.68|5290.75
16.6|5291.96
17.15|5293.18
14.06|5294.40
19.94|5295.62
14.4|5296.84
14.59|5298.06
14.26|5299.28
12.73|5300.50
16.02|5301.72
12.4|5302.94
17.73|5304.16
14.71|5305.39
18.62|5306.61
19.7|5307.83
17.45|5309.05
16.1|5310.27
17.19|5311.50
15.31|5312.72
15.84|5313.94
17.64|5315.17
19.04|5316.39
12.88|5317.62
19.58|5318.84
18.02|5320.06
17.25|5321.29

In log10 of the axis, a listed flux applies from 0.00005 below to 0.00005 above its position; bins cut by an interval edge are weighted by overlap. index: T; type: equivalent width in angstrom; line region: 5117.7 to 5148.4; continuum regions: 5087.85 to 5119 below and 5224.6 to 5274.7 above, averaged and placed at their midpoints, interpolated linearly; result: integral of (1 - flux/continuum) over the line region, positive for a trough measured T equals 3.1 angstrom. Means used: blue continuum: 16.8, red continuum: 16.1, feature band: 15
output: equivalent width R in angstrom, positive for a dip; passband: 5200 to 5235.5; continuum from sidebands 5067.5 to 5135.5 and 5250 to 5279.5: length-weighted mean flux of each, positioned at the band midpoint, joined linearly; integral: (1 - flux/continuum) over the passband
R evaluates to 1.2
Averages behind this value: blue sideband 16.1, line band 15.3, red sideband 15.8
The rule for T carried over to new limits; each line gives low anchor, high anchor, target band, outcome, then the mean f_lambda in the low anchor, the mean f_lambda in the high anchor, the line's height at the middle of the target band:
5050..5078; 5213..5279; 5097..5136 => 2.8 angstrom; 16.9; 16.2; 16.7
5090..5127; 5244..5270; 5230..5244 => -0.9 angstrom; 16.7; 15.8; 15.9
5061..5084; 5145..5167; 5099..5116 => 0.7 angstrom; 16.7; 15.9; 16.3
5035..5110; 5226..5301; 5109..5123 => -0.6 angstrom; 16.6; 16.4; 16.5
